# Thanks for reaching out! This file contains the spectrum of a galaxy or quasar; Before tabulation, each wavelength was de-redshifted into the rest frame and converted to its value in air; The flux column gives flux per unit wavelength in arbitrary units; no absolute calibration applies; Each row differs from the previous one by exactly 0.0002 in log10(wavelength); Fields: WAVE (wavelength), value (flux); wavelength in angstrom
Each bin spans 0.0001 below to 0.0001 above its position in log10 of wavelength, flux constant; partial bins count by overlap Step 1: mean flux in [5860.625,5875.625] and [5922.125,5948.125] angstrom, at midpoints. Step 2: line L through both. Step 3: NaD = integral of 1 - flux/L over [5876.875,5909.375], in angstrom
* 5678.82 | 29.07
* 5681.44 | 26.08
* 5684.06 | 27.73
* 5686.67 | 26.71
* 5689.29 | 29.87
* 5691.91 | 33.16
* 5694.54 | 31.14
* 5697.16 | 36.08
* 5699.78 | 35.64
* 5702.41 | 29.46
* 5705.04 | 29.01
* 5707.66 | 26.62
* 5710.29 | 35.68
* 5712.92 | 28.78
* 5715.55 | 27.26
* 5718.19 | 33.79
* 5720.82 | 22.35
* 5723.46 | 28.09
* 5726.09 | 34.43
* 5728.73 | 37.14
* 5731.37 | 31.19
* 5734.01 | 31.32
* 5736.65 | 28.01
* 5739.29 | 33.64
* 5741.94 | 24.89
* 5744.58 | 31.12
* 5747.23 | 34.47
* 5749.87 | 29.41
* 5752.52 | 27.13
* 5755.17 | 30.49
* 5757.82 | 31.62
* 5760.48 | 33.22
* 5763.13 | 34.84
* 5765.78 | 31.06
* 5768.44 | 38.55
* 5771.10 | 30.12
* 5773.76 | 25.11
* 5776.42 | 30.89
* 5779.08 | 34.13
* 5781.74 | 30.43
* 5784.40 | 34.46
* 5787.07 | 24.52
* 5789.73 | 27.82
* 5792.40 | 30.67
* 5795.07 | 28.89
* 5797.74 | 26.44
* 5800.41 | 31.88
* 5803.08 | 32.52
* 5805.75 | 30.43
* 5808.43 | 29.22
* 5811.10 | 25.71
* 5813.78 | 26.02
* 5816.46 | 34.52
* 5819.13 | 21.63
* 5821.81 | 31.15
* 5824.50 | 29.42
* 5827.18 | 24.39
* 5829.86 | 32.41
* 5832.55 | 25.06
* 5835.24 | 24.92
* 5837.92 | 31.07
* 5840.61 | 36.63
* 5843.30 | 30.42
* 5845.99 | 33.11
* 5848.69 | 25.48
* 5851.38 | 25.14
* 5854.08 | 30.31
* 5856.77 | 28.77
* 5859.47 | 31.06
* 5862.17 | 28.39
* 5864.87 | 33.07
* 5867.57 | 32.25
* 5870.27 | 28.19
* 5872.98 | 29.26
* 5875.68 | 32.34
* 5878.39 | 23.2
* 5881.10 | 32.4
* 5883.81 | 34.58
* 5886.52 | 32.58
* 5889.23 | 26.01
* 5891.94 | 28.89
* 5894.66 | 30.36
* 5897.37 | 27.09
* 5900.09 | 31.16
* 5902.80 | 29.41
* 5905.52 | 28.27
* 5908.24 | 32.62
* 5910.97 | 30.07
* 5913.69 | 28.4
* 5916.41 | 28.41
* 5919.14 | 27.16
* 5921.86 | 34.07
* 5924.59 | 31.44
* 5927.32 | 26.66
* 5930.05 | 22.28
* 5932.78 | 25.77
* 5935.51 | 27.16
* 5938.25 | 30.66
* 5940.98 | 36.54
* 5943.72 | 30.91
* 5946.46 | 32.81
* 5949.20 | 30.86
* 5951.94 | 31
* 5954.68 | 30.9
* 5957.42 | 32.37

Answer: 0.4 angstrom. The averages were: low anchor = 30.4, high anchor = 29.6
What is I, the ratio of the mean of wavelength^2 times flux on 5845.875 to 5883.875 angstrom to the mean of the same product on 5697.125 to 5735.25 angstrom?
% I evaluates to 1.01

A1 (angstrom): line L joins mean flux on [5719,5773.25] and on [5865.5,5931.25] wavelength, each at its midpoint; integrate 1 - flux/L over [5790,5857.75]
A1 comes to 2.8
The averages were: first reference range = 31.1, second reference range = 29.5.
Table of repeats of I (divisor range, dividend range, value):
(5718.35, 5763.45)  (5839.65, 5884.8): 1.02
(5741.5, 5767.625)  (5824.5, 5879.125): 0.97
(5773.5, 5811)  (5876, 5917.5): 1.03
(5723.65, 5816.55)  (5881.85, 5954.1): 1.02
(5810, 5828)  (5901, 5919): 1.10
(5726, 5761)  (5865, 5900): 1.01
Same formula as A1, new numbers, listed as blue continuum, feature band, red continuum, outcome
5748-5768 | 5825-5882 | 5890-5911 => 1.6 angstrom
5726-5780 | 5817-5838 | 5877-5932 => 1.9 angstrom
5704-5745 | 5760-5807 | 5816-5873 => -1.7 angstrom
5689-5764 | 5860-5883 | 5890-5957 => 0.0 angstrom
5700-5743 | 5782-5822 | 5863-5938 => 1.1 angstrom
